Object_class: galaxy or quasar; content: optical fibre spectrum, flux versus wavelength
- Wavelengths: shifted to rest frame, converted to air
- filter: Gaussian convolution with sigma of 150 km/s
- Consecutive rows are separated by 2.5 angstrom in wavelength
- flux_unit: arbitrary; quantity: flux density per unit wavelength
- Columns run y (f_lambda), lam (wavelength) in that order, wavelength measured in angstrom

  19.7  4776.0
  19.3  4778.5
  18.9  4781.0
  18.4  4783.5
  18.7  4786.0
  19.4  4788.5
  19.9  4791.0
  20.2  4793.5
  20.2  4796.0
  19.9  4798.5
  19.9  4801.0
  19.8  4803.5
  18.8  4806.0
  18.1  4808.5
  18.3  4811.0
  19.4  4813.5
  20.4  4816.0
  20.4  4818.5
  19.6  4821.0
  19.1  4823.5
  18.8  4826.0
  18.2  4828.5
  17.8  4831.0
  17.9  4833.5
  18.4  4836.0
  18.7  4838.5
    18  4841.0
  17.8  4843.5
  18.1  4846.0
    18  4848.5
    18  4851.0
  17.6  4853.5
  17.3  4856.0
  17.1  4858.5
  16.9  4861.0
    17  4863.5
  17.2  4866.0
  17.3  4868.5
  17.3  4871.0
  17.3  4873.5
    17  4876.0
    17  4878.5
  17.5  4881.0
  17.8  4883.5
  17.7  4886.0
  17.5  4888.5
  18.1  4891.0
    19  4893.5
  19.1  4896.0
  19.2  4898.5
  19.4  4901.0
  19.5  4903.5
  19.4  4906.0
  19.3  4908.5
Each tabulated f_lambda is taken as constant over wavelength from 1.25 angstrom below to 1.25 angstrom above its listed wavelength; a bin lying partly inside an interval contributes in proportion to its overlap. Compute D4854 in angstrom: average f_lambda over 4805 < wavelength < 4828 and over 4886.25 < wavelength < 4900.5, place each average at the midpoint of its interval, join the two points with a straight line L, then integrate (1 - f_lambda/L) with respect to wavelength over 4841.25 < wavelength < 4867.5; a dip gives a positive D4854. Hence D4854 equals 1.9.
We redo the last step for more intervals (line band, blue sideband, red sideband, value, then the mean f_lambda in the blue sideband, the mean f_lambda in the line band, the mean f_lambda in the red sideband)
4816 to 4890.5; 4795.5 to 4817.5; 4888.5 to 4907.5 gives 5.0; 19.4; 17.9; 19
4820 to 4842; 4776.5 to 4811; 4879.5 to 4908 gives 0.6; 19.3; 18.5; 18.6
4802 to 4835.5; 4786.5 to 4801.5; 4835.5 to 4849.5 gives 0.0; 19.9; 19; 18.2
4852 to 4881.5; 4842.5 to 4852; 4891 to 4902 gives 1.9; 18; 17.2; 19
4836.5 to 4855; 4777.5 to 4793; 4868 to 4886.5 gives -0.1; 19.2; 18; 17.4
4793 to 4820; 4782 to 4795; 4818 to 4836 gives -0.7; 19.3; 19.6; 18.7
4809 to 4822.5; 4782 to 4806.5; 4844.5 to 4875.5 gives -0.5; 19.5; 19.5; 17.4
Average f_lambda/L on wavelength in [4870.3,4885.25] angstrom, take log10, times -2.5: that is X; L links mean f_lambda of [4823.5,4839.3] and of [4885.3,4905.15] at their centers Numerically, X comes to 0.078 mag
